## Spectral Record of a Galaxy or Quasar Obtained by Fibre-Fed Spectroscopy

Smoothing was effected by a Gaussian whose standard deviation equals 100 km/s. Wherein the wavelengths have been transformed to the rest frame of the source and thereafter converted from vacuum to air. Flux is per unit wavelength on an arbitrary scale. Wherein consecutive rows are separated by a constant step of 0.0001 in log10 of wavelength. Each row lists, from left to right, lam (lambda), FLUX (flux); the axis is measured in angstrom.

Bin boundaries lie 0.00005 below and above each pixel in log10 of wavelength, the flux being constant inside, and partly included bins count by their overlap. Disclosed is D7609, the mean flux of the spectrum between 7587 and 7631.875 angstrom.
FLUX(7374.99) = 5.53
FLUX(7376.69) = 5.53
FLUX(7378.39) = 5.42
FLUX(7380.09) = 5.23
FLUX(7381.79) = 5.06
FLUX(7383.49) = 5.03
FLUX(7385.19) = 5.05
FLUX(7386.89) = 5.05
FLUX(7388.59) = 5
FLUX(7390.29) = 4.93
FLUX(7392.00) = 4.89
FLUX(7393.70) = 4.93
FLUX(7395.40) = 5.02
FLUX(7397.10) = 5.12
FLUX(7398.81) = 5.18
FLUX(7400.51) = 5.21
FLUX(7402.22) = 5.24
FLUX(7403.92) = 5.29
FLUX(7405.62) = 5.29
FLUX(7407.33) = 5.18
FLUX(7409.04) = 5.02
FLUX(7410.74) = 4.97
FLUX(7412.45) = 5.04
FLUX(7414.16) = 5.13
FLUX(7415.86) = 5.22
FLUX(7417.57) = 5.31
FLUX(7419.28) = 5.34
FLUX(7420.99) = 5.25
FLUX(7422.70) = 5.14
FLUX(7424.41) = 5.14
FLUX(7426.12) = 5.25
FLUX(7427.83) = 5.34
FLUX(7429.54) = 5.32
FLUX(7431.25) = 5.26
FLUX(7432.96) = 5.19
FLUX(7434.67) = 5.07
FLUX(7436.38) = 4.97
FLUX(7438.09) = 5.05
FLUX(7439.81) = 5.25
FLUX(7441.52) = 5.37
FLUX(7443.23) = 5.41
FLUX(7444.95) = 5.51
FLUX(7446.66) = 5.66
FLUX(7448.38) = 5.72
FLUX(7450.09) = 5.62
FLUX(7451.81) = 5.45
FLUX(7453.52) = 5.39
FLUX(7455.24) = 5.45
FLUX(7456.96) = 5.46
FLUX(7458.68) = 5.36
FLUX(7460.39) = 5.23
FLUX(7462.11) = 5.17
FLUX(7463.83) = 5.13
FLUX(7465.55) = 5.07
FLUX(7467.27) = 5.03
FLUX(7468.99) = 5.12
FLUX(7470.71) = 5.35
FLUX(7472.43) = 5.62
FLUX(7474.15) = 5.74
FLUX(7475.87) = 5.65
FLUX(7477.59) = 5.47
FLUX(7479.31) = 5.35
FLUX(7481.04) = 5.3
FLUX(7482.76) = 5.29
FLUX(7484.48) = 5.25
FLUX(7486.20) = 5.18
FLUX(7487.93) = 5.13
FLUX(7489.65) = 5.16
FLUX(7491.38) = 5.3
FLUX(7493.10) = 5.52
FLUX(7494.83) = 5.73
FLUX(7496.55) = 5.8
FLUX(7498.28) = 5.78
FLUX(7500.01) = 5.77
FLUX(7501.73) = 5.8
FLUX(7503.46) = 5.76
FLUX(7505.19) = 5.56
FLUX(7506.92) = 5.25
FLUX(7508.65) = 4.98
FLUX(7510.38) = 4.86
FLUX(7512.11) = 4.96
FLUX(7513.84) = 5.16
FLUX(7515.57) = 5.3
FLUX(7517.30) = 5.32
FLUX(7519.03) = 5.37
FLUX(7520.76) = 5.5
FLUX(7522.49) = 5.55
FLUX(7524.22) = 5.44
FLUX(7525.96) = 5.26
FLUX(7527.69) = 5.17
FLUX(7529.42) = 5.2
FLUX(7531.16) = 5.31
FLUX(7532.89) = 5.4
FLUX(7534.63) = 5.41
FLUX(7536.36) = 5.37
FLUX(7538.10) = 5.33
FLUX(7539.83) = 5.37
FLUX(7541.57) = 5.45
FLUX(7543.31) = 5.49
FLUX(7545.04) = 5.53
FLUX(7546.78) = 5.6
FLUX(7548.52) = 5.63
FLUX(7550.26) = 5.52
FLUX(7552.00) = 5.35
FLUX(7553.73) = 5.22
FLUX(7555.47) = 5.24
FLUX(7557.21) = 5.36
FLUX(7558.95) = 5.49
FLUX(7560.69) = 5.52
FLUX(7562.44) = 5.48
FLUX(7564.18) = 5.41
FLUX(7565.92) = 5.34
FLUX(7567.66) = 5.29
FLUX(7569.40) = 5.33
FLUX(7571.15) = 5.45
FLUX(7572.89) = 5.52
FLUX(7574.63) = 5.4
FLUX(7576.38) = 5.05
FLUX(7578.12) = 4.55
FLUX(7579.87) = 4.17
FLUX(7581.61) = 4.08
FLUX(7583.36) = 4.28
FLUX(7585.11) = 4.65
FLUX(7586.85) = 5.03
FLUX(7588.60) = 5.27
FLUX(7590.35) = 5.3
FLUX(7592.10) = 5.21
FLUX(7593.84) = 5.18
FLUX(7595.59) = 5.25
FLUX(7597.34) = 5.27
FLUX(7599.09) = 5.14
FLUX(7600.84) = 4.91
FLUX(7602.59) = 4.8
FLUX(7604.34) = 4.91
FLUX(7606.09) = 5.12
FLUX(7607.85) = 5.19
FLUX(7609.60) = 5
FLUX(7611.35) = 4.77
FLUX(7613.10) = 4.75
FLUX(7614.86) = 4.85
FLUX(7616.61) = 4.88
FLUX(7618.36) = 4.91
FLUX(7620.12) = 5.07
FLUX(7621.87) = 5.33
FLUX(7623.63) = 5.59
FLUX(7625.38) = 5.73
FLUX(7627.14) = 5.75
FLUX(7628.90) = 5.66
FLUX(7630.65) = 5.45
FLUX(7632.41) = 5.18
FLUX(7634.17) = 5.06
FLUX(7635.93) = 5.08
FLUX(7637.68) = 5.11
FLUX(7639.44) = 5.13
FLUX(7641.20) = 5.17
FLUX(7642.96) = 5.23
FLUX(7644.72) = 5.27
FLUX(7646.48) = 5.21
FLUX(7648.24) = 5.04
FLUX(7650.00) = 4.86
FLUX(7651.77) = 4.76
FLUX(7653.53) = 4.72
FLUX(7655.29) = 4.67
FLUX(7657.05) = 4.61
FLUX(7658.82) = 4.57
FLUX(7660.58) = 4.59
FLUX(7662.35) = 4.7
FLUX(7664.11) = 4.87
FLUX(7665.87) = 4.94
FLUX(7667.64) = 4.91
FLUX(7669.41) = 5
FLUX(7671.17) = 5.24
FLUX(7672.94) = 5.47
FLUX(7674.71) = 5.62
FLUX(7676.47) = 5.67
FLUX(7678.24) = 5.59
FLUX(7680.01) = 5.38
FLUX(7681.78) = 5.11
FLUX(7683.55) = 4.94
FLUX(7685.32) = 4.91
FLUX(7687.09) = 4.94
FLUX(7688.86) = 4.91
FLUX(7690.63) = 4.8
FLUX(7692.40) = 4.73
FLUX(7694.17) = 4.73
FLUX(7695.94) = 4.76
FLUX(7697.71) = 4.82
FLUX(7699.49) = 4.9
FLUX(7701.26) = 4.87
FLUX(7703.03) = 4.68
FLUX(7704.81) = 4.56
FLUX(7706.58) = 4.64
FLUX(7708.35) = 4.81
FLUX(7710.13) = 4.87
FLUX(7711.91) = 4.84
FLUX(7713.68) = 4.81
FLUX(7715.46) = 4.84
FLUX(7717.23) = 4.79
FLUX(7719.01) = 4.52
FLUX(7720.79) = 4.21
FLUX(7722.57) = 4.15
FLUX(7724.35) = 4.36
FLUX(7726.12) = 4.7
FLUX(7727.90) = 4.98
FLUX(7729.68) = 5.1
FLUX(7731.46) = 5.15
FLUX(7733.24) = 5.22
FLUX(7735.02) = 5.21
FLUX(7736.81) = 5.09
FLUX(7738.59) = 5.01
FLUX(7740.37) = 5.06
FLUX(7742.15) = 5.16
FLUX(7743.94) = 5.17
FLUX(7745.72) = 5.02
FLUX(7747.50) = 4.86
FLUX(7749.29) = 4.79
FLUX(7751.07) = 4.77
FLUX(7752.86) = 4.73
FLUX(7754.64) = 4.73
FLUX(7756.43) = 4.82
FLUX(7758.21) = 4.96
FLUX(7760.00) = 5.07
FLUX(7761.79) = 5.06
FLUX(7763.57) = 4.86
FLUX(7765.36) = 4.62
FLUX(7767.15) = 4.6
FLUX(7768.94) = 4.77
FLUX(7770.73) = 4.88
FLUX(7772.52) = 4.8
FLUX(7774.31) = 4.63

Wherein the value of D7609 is 5.17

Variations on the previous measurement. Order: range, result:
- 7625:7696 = 5.07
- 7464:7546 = 5.38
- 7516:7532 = 5.35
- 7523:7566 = 5.4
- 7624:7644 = 5.33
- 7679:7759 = 4.85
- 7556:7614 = 5.07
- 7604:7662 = 5.06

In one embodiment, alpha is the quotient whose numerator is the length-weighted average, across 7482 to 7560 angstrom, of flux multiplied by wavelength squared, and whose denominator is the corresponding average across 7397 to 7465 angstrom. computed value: 1.05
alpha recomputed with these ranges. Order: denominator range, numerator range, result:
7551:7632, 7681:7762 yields 0.98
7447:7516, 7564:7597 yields 0.96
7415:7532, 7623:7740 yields 0.98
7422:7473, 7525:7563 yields 1.04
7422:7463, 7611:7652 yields 1.02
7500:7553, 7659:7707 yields 0.96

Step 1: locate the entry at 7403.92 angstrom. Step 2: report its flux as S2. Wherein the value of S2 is 5.29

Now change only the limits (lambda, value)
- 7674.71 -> 5.62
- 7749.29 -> 4.79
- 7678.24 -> 5.59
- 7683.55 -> 4.94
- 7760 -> 5.07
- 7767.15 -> 4.6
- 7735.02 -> 5.21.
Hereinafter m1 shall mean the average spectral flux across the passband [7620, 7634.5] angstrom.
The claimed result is 5.46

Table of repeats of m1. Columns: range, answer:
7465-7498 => 5.38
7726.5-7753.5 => 5.02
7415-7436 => 5.23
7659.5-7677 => 5.09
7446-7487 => 5.38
